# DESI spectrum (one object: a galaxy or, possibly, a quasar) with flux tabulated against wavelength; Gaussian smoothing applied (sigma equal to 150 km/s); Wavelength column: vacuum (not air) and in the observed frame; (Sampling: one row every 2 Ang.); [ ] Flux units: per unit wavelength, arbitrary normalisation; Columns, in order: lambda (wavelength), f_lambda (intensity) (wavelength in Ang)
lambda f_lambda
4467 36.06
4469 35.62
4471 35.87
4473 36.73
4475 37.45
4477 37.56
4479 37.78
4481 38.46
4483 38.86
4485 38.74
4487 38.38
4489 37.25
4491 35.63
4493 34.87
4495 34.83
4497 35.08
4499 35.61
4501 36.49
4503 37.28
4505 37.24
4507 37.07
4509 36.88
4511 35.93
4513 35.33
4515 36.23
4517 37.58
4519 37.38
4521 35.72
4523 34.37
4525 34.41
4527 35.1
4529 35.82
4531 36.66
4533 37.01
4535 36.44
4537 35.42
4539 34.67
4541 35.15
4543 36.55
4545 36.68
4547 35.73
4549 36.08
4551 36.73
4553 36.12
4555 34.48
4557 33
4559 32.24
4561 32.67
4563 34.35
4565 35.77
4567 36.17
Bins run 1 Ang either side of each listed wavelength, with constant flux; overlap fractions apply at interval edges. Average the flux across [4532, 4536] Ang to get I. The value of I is 36.7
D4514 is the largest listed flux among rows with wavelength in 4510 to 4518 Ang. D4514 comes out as 37.58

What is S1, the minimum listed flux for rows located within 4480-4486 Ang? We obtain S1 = 38.46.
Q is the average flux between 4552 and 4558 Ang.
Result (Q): 34.5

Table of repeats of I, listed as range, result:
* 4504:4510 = 37.1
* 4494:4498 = 35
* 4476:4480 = 37.7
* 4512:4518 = 36.4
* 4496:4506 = 36.3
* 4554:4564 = 33.3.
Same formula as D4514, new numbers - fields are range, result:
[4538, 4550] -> 36.68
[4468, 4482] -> 38.46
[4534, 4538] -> 36.44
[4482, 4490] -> 38.86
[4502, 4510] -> 37.28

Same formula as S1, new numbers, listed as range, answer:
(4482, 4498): 34.83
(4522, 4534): 34.37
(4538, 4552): 34.67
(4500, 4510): 36.49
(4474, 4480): 37.45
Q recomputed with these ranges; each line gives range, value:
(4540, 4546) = 36.1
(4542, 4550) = 36.3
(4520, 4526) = 34.8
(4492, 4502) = 35.4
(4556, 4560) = 32.6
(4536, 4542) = 35.1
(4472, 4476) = 37.1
